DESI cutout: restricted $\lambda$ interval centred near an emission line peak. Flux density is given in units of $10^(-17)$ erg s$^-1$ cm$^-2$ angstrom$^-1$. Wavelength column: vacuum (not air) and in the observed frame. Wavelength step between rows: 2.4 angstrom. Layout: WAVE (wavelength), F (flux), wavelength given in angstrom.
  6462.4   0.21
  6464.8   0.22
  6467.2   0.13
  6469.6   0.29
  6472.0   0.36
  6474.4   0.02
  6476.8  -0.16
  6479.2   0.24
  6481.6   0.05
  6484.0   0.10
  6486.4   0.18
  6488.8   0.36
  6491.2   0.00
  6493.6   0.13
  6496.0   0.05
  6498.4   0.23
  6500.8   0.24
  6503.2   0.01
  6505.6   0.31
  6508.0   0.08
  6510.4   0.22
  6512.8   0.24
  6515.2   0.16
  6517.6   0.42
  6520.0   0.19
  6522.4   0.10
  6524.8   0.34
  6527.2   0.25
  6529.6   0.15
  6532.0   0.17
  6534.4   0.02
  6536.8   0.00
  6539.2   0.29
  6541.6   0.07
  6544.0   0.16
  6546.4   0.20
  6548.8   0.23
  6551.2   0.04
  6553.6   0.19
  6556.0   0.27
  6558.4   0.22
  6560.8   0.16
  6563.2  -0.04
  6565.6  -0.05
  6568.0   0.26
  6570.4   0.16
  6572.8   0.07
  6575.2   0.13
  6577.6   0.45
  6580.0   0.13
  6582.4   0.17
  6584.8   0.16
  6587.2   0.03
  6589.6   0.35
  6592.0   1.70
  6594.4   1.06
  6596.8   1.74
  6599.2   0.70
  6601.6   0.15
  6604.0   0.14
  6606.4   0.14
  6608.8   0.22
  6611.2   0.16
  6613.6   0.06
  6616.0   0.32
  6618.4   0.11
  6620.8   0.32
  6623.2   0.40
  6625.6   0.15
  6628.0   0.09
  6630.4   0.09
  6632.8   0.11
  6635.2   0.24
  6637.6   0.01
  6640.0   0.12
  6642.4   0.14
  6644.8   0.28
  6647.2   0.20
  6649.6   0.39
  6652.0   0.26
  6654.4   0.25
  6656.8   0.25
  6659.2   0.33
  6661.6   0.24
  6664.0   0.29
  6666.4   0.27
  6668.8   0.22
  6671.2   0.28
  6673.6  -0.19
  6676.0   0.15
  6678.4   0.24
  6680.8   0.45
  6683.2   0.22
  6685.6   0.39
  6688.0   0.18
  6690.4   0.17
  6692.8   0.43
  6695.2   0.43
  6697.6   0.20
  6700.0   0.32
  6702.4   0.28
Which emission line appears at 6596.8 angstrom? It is [O II] 3727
